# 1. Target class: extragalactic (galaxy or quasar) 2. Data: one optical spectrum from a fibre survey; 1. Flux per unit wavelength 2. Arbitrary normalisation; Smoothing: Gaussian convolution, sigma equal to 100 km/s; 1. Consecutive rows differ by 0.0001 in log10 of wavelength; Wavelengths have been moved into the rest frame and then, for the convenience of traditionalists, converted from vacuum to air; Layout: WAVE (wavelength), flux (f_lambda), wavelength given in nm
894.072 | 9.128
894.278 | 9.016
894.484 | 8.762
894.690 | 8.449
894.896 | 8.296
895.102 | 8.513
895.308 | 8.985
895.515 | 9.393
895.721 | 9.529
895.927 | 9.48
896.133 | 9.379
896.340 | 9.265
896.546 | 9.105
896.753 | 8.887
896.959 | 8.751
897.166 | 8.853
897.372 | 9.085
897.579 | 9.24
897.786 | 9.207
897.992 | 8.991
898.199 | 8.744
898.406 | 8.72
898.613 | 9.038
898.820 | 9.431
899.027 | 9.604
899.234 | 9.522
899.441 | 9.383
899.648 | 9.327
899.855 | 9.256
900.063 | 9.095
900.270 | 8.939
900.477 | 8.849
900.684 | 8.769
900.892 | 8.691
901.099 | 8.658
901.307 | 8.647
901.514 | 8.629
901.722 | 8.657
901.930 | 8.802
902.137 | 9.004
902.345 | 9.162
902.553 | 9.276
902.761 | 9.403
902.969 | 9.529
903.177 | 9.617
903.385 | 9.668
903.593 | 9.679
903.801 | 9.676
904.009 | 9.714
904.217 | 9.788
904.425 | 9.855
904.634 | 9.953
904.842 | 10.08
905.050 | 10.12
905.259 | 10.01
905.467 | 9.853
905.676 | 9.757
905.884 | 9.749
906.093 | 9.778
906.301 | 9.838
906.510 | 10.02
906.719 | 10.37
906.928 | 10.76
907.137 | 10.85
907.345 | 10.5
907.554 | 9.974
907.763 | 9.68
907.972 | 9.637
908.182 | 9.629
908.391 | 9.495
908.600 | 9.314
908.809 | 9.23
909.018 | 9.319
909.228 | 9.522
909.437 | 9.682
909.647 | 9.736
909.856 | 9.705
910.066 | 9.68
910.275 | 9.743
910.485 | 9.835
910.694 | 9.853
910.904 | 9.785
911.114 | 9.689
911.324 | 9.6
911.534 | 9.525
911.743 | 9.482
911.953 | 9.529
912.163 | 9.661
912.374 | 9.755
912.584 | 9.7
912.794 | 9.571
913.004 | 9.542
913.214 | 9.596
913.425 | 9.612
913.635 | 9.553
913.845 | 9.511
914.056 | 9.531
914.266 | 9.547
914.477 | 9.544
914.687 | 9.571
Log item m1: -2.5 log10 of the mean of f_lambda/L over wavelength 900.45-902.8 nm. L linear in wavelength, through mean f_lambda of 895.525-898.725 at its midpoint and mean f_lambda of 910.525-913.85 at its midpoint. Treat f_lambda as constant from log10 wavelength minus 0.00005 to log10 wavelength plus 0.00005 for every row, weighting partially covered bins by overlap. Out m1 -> 0.05 mag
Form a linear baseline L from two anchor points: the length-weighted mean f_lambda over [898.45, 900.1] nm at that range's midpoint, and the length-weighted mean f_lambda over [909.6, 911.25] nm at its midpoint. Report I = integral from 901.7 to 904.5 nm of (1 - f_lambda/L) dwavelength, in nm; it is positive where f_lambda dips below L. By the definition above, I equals 0.01 nm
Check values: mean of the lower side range 9.32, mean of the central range 9.44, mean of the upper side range 9.75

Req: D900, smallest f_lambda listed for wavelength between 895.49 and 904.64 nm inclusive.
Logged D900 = 8.629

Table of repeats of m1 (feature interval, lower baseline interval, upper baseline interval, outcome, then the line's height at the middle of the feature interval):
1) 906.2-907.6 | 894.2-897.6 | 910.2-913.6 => -0.10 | 9.45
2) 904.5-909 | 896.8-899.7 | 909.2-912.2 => -0.05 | 9.5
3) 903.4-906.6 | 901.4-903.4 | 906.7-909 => -0.04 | 9.51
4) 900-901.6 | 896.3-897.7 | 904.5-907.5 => 0.08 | 9.48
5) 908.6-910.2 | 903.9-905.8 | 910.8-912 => 0.02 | 9.7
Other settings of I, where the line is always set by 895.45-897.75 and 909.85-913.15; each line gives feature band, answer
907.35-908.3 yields -0.03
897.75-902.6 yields 0.15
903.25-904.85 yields -0.06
